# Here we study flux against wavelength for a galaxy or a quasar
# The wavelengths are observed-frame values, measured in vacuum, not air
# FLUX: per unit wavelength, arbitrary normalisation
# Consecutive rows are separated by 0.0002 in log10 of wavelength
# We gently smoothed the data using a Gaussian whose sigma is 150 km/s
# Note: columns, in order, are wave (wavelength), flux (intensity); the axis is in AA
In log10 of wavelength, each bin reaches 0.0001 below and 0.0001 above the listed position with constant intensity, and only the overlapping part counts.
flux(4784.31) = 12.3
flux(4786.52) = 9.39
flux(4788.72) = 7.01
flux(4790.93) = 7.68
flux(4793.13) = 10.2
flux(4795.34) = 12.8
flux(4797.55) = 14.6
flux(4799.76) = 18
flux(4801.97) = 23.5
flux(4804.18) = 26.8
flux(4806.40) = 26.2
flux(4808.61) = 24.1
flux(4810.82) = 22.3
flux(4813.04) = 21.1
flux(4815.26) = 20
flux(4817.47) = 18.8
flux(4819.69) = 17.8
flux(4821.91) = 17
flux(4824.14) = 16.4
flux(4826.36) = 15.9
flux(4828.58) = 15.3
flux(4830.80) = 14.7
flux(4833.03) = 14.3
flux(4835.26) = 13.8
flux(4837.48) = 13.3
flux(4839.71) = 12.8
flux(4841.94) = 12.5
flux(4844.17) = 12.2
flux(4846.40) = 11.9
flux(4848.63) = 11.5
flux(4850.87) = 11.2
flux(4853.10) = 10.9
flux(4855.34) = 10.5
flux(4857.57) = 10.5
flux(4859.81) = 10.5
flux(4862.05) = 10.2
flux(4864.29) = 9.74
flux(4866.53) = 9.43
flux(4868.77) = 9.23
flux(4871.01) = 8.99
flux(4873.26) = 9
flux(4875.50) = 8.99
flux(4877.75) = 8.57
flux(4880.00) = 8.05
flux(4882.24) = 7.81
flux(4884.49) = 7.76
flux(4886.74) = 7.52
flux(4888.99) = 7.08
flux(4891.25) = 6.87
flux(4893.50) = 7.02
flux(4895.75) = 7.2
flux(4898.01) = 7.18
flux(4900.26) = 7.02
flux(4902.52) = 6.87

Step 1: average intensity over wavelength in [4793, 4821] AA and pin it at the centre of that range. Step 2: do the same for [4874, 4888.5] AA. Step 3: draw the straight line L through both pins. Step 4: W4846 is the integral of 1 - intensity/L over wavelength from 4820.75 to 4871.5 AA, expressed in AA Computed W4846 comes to 5.3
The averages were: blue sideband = 20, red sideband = 8.1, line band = 12.3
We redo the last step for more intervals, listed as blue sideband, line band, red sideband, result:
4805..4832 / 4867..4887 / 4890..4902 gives 3.0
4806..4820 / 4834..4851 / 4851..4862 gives 1.9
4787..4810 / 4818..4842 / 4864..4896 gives -2.6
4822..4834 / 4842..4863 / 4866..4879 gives 1.4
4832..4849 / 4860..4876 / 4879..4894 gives 0.3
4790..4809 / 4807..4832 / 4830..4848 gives -4.7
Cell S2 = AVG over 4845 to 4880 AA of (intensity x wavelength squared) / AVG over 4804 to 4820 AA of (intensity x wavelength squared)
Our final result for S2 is 0.46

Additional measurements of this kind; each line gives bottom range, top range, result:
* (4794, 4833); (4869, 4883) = 0.47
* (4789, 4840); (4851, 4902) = 0.52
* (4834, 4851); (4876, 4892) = 0.63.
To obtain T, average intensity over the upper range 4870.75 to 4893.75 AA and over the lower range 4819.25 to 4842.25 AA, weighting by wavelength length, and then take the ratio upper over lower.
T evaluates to 0.54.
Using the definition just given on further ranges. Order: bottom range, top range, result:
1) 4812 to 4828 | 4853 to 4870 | 0.56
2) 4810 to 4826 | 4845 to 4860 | 0.59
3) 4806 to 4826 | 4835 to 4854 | 0.61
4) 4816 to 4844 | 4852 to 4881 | 0.63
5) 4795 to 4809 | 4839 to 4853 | 0.56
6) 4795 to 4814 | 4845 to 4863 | 0.51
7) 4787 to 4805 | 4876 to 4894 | 0.52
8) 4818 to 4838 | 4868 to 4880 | 0.57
